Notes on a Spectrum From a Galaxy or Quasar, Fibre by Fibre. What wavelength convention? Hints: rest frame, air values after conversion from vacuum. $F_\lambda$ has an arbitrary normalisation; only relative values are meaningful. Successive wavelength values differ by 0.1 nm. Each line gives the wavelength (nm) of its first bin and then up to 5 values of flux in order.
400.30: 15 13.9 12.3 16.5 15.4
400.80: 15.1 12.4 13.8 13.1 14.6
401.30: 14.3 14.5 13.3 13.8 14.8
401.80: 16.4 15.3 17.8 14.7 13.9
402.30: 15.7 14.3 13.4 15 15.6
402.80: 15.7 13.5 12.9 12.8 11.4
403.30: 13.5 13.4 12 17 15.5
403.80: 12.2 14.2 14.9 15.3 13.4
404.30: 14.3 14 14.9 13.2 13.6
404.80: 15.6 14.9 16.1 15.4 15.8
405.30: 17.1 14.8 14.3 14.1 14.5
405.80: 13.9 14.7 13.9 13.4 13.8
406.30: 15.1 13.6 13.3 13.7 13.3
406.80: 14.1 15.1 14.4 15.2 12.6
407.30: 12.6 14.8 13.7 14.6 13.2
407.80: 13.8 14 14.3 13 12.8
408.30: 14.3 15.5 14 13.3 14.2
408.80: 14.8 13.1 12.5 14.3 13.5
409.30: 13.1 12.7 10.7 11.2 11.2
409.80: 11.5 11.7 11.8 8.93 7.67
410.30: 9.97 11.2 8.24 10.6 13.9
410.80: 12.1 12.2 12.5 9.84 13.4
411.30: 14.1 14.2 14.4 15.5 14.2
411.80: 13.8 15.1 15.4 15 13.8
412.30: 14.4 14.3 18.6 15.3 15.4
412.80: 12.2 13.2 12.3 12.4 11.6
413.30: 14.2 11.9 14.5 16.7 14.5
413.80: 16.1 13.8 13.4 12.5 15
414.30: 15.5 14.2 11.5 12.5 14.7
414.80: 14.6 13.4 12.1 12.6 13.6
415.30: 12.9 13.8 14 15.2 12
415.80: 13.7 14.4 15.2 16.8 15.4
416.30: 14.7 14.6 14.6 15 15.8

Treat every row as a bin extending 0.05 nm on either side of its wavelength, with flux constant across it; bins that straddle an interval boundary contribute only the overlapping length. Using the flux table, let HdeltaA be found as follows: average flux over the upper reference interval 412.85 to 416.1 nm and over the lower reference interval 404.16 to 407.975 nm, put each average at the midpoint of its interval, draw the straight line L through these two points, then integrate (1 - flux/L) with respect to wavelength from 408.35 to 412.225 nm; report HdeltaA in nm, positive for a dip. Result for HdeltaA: 0.36 nm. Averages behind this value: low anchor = 14.3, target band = 12.7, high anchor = 13.7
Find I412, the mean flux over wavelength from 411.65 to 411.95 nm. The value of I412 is 14.4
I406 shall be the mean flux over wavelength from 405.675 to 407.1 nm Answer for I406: 14.1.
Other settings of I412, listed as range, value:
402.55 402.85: 15.4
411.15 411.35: 13.8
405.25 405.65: 15.1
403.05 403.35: 12.6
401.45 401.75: 14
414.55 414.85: 13.9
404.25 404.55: 14.4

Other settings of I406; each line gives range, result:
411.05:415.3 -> 13.9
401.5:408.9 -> 14.3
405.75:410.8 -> 13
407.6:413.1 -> 13.1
